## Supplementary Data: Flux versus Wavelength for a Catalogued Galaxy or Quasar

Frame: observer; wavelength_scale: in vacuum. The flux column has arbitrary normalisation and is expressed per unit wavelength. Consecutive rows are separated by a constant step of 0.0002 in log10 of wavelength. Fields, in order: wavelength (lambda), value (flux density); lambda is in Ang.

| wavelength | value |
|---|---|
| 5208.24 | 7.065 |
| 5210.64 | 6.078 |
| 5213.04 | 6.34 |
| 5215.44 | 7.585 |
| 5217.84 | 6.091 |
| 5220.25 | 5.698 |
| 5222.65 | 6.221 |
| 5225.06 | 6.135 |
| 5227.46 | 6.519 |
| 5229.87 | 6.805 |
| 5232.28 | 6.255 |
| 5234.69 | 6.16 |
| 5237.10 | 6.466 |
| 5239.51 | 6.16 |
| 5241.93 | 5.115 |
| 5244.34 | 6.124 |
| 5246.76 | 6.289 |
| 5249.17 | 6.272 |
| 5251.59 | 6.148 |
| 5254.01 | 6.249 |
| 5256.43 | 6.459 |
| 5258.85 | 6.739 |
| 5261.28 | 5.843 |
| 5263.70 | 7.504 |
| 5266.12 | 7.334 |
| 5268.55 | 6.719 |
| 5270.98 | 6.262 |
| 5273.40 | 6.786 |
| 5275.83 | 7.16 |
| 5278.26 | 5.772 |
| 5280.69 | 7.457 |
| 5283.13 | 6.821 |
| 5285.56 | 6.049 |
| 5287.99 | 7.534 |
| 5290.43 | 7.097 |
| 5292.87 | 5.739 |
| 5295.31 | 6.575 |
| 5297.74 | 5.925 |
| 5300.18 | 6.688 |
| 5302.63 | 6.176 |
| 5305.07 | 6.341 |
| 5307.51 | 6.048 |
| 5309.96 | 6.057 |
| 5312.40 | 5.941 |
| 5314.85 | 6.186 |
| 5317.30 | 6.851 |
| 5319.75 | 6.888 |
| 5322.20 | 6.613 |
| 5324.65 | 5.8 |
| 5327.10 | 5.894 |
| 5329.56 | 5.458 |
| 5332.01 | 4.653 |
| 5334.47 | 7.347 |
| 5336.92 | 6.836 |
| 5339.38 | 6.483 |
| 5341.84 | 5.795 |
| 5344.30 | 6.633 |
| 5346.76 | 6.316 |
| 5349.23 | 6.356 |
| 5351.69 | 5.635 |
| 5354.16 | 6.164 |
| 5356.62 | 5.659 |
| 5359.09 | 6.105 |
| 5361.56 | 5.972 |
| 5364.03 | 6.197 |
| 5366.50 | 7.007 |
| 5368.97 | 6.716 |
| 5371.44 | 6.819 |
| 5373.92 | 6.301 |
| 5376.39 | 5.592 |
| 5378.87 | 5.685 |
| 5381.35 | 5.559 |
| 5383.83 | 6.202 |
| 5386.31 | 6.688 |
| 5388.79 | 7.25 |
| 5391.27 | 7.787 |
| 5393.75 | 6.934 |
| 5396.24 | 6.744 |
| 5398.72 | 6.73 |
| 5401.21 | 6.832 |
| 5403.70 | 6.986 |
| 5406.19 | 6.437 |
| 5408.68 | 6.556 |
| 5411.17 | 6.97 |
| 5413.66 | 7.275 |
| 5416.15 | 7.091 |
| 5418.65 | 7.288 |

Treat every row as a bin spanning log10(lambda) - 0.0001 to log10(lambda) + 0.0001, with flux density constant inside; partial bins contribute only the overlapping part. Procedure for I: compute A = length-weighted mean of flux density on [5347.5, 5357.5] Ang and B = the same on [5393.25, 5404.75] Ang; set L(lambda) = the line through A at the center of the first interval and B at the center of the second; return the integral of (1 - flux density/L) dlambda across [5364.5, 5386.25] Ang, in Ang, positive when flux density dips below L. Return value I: 0.5 Ang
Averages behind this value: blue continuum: 5.98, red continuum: 6.83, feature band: 6.26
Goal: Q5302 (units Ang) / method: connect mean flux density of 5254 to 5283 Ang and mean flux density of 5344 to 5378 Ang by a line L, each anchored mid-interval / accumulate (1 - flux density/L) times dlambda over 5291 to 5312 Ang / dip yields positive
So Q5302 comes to 1.1 Ang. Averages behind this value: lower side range 6.71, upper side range 6.23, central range 6.21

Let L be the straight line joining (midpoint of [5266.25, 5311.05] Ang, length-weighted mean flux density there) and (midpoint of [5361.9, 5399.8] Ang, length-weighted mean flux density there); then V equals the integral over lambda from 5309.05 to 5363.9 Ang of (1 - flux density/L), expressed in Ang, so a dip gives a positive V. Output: 3.1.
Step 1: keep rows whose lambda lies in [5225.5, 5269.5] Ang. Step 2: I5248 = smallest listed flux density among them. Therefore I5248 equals 5.115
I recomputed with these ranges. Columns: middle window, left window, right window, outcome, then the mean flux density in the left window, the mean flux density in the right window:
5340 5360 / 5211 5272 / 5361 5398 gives 1.2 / 6.38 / 6.51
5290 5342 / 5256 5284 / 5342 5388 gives 1.9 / 6.74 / 6.2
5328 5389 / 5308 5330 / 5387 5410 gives 3.3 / 6.21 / 6.91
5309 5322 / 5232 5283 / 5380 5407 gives 0.3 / 6.45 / 6.74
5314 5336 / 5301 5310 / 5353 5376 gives 0.1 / 6.19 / 6.3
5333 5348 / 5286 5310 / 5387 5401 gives 0.4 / 6.42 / 7.06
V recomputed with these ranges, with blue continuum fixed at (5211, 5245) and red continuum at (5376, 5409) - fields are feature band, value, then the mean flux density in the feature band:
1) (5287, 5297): -0.5 Ang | 6.68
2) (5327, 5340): 0.7 Ang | 6.11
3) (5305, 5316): 0.6 Ang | 6.09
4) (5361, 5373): 0.0 Ang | 6.57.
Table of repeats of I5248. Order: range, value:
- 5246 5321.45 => 5.739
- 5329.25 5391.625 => 4.653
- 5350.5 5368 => 5.635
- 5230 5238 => 6.16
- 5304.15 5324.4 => 5.941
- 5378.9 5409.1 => 5.559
